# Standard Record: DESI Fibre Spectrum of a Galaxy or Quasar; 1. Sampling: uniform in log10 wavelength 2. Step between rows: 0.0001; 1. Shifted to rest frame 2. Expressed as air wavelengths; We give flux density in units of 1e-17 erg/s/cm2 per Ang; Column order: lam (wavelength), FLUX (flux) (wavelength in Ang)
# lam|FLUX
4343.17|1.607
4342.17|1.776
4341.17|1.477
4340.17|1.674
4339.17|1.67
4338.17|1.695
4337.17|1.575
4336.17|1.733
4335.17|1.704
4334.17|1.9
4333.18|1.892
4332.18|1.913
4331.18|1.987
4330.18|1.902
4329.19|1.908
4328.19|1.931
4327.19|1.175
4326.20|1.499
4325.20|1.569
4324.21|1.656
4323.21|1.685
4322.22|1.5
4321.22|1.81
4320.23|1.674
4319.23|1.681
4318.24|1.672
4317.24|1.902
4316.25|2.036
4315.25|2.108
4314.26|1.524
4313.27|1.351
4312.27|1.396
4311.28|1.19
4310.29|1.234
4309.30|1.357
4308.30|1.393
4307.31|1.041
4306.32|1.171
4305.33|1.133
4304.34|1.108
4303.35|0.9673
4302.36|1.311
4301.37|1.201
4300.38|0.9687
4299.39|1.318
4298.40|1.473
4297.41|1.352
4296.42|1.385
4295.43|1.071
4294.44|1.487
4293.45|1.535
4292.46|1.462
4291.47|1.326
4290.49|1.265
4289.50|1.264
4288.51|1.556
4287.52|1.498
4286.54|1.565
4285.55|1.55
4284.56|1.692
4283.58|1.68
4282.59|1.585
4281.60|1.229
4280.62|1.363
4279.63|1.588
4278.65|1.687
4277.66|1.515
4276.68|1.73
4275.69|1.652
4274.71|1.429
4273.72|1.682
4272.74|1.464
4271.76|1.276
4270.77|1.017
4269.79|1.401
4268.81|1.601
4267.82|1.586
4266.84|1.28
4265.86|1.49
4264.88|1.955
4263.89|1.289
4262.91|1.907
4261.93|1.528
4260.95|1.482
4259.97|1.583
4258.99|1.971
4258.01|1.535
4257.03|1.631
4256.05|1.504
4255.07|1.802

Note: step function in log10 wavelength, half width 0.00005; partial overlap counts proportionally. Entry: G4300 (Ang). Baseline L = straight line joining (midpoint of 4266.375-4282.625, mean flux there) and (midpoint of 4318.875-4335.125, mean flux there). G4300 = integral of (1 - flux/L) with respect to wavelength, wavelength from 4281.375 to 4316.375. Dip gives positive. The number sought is 4.7 Ang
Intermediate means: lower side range 1.47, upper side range 1.73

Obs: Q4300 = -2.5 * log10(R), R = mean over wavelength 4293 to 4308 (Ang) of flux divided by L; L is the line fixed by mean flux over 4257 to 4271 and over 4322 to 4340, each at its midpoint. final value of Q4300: 0.31 mag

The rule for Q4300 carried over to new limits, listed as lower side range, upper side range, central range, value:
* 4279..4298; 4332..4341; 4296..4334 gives 0.068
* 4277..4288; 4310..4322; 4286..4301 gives 0.153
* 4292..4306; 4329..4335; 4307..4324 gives 0.016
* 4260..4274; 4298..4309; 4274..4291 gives -0.116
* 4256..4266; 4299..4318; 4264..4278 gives 0.054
